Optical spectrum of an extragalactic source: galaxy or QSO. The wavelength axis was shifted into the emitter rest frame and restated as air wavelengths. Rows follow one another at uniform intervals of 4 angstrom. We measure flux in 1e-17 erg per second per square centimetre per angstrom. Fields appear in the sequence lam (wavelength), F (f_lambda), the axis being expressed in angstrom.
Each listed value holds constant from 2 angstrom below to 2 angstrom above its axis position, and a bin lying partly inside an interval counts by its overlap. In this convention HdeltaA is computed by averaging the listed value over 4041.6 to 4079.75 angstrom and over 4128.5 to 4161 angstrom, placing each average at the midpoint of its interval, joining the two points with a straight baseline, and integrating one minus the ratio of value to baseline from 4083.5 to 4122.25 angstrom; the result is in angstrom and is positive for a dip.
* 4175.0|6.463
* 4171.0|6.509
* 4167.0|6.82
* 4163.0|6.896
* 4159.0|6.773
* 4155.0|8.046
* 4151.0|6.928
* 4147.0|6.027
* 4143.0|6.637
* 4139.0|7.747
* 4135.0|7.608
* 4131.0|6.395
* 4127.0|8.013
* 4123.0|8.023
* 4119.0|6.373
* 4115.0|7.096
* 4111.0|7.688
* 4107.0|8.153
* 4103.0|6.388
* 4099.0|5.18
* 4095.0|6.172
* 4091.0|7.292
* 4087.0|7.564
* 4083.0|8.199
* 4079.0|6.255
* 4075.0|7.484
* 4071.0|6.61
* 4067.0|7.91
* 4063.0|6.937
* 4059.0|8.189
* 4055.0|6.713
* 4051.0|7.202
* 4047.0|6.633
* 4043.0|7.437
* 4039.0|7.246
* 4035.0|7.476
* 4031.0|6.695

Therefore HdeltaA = 0.7 angstrom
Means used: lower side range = 7.16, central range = 6.97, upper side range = 7.04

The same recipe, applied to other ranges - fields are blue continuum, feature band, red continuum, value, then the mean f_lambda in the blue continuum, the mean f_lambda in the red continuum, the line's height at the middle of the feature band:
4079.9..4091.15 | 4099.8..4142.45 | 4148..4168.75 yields 0.4 angstrom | 7.61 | 7.04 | 7.33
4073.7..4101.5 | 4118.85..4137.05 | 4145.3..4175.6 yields -1.4 angstrom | 6.85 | 6.83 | 6.84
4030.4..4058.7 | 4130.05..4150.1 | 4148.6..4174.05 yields 0.2 angstrom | 7.14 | 6.96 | 6.99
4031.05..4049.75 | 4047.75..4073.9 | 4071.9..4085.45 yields -0.1 angstrom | 7.15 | 7.26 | 7.21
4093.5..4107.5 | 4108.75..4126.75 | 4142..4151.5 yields -2.9 angstrom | 6.3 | 6.46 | 6.36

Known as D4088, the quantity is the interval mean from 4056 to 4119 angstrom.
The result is 7.11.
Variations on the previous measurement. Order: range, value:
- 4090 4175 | 6.97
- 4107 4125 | 7.39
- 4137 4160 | 7.04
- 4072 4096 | 7.18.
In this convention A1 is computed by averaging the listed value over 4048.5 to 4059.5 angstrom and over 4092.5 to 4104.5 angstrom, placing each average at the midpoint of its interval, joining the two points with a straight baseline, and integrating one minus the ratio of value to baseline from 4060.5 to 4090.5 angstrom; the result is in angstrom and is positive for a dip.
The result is -3.2 angstrom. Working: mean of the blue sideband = 7.22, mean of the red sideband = 5.95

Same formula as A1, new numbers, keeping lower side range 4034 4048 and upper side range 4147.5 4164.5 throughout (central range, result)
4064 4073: -0.1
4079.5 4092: -0.7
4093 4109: 1.5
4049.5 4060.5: -0.2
